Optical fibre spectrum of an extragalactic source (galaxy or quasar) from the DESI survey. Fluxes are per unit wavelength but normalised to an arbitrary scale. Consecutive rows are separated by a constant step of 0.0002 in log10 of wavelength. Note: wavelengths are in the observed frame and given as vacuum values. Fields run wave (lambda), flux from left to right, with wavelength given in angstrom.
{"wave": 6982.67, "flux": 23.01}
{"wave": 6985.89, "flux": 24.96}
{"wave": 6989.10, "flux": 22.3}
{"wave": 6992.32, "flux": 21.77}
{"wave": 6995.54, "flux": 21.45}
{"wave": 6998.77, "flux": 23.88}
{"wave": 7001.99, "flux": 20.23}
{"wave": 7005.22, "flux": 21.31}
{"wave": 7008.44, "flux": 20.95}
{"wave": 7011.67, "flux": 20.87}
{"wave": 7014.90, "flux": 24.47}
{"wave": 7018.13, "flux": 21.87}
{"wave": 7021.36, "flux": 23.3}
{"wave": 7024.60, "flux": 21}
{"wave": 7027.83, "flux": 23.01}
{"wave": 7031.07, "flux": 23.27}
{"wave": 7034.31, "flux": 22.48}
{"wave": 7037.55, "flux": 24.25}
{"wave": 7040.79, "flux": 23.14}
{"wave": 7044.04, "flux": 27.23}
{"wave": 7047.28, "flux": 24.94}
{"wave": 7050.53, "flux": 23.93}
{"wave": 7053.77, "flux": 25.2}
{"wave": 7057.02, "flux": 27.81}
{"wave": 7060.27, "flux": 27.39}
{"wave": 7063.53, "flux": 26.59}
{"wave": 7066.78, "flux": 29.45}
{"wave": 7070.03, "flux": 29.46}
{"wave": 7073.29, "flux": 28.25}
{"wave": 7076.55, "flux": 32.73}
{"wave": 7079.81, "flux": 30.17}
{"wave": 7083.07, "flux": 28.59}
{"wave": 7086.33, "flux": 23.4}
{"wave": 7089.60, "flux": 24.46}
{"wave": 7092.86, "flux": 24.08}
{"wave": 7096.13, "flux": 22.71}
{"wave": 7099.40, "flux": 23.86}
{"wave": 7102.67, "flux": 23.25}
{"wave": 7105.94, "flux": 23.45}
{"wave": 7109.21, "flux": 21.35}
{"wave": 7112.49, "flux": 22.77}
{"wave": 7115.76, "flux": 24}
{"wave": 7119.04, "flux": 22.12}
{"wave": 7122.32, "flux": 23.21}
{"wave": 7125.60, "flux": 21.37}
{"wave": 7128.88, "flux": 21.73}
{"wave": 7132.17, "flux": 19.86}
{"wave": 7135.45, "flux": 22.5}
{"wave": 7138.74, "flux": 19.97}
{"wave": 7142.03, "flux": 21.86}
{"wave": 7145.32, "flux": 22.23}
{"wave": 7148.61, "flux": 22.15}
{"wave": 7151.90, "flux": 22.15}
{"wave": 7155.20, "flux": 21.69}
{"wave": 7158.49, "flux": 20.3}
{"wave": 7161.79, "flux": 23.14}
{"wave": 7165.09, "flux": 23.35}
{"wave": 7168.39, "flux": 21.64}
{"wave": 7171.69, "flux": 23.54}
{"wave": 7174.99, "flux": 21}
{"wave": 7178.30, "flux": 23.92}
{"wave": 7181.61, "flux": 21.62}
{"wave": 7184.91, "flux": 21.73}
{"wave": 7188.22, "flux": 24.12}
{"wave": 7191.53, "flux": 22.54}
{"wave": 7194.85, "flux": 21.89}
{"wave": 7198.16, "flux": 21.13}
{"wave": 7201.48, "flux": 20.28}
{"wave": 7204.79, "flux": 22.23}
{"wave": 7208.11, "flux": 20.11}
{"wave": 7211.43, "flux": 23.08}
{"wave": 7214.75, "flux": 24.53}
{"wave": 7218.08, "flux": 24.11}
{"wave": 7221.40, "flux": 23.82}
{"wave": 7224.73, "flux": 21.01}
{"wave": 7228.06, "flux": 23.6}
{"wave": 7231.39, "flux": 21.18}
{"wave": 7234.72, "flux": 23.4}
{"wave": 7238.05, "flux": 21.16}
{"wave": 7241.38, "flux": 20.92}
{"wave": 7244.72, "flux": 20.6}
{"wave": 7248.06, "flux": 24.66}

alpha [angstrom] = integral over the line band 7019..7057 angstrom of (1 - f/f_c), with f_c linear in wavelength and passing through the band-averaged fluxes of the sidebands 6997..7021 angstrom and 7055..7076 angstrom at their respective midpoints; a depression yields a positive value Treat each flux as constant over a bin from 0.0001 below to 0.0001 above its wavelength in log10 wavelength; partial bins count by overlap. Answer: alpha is 2.0 angstrom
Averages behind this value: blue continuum 22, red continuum 28.3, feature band 23.9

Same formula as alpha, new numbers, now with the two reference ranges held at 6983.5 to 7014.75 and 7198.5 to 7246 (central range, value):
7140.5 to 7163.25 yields 0.2 angstrom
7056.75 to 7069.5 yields -3.4 angstrom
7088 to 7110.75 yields -1.2 angstrom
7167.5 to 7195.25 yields -0.5 angstrom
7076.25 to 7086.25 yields -3.2 angstrom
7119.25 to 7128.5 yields 0.0 angstrom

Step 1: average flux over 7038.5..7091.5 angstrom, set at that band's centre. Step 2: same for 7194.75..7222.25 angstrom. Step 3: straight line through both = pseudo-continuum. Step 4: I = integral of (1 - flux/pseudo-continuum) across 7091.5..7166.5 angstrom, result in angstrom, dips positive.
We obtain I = 7.88 angstrom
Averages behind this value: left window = 27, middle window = 22.3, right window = 22.3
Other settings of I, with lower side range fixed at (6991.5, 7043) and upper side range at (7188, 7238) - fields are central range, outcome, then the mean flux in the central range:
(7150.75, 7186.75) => 0.29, 22.2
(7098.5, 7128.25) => -0.50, 22.8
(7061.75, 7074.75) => -3.51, 28.4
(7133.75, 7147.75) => 0.45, 21.7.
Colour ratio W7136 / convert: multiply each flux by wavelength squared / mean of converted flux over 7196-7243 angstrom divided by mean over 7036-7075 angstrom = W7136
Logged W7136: 0.88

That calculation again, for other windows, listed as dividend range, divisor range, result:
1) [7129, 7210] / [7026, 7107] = 0.88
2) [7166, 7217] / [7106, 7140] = 1.03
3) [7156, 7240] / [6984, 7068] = 0.99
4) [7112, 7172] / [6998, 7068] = 0.95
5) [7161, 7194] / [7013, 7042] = 1.03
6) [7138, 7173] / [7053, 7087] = 0.80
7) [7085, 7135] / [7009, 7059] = 0.98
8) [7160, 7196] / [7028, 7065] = 0.94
